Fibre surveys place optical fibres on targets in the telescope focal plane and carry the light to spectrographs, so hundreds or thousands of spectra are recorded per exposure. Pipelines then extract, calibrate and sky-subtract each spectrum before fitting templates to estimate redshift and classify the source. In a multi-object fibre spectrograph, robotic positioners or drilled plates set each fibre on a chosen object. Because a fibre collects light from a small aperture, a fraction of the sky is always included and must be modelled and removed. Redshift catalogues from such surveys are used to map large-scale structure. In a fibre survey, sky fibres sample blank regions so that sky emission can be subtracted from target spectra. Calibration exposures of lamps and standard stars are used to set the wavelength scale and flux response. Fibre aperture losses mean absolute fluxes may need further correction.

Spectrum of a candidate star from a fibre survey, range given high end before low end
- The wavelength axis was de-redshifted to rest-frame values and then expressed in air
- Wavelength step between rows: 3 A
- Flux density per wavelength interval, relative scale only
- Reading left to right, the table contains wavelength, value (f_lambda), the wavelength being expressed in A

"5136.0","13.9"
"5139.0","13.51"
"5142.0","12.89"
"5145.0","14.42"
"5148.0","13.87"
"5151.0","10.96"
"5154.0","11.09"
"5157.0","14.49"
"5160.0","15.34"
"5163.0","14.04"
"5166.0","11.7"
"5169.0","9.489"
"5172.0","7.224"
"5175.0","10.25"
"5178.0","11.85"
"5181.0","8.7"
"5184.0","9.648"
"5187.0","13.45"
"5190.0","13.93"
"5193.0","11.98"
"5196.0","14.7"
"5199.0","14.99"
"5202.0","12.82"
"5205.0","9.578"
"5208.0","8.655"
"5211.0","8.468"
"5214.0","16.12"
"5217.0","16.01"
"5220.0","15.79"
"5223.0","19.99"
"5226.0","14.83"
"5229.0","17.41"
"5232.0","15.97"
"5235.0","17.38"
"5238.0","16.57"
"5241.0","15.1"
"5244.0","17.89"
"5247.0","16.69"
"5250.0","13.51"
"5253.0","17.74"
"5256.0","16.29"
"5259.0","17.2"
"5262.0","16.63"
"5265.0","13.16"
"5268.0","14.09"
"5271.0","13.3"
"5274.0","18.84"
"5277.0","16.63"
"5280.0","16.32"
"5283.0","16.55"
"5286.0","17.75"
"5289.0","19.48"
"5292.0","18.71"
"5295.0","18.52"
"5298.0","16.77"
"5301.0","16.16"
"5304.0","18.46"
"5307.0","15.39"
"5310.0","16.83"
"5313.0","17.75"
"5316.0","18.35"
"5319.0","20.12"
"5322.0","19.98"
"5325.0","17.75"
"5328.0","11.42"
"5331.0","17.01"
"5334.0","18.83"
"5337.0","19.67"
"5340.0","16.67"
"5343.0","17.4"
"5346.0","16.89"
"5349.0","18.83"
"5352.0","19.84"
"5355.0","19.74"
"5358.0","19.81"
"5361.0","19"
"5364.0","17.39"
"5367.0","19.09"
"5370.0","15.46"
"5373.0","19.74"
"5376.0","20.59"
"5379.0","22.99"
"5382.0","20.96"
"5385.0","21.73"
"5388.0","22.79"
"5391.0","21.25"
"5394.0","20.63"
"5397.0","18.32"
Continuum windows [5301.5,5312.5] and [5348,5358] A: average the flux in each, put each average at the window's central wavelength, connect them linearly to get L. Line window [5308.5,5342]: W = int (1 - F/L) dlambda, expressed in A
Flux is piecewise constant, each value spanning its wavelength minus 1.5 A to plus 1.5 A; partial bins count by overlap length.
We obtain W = 0.5 A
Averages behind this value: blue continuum 16.9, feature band 17.7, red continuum 19.6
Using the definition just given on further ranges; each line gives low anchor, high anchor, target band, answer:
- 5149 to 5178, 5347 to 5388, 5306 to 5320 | -0.1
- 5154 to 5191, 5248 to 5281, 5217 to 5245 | -4.8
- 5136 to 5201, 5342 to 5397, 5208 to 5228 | -0.8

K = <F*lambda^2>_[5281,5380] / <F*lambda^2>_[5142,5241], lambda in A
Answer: 1.45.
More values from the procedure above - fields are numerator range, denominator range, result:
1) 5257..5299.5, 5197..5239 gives 1.17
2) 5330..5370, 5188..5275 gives 1.28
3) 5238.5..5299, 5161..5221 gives 1.43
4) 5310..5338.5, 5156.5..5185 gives 1.69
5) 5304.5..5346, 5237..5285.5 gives 1.11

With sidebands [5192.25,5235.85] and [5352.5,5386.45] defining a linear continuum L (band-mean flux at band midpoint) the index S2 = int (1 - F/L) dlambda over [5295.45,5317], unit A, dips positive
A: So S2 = 0.4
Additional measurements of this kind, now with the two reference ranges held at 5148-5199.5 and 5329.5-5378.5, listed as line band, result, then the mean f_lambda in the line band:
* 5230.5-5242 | -1.6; 16.3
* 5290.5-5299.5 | -0.9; 18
